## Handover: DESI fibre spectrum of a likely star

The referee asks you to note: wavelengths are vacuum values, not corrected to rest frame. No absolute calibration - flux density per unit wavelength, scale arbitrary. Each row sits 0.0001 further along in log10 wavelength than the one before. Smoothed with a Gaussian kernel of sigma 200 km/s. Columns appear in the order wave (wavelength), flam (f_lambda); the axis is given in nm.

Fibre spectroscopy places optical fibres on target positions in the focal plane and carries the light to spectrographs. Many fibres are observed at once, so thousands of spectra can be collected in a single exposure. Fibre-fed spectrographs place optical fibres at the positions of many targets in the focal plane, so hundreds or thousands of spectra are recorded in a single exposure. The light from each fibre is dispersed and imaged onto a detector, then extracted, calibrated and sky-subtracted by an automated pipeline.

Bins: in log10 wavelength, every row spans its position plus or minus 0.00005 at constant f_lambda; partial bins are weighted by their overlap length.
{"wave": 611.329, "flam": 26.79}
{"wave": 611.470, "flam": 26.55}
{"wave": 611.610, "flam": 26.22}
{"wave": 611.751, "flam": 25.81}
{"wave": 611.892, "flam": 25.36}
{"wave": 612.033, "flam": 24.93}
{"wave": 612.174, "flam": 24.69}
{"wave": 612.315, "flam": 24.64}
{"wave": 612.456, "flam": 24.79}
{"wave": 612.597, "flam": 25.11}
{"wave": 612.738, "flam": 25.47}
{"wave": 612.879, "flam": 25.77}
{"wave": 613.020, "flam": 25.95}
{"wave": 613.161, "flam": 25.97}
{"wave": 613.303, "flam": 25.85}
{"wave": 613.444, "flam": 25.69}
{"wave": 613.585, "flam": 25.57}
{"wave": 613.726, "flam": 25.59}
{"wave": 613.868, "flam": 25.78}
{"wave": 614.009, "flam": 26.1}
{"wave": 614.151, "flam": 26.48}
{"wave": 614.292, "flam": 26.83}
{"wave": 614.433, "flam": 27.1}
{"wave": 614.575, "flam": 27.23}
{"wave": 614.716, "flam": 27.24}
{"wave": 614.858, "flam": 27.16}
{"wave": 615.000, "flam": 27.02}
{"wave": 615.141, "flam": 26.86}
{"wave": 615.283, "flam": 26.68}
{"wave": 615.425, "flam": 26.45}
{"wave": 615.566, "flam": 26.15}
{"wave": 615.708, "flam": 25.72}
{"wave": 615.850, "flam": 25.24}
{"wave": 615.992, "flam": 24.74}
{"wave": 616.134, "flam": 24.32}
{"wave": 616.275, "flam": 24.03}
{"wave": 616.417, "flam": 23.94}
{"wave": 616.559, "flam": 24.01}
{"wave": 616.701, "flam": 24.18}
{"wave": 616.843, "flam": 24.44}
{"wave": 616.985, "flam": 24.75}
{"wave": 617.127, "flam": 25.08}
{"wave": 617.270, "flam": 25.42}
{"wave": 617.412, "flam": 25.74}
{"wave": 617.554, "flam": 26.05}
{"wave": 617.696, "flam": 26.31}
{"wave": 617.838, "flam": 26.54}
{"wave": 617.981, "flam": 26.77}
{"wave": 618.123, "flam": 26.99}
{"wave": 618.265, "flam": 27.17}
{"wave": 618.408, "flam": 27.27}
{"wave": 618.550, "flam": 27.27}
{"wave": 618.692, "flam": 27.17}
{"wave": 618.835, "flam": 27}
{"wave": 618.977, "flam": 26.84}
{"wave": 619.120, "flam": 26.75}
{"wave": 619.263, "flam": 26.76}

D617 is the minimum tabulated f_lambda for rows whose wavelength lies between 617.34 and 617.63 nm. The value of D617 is 25.74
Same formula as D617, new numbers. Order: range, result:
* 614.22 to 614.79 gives 26.83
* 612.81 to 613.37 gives 25.77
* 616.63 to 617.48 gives 24.18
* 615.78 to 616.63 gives 23.94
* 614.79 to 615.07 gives 27.02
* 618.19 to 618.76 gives 27.17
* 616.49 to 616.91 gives 24.01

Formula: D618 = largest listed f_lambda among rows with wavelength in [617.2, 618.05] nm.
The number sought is 26.77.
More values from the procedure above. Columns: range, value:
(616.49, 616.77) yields 24.18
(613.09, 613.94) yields 25.97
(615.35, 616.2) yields 26.45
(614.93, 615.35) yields 27.02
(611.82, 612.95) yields 25.77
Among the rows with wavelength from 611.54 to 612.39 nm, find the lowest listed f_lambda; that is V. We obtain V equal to 24.64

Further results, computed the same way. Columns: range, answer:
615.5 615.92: 25.24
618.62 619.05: 26.84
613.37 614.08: 25.57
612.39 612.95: 24.79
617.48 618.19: 26.05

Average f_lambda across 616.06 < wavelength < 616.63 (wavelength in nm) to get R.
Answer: 24.1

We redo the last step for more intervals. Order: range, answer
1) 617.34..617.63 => 25.9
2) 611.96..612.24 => 24.8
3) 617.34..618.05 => 26.3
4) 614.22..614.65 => 27.1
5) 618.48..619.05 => 27.1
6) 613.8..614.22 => 26.1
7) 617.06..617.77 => 25.7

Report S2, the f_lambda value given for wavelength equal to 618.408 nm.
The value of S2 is 27.27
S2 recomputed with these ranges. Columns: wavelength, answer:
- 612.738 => 25.47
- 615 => 27.02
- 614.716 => 27.24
